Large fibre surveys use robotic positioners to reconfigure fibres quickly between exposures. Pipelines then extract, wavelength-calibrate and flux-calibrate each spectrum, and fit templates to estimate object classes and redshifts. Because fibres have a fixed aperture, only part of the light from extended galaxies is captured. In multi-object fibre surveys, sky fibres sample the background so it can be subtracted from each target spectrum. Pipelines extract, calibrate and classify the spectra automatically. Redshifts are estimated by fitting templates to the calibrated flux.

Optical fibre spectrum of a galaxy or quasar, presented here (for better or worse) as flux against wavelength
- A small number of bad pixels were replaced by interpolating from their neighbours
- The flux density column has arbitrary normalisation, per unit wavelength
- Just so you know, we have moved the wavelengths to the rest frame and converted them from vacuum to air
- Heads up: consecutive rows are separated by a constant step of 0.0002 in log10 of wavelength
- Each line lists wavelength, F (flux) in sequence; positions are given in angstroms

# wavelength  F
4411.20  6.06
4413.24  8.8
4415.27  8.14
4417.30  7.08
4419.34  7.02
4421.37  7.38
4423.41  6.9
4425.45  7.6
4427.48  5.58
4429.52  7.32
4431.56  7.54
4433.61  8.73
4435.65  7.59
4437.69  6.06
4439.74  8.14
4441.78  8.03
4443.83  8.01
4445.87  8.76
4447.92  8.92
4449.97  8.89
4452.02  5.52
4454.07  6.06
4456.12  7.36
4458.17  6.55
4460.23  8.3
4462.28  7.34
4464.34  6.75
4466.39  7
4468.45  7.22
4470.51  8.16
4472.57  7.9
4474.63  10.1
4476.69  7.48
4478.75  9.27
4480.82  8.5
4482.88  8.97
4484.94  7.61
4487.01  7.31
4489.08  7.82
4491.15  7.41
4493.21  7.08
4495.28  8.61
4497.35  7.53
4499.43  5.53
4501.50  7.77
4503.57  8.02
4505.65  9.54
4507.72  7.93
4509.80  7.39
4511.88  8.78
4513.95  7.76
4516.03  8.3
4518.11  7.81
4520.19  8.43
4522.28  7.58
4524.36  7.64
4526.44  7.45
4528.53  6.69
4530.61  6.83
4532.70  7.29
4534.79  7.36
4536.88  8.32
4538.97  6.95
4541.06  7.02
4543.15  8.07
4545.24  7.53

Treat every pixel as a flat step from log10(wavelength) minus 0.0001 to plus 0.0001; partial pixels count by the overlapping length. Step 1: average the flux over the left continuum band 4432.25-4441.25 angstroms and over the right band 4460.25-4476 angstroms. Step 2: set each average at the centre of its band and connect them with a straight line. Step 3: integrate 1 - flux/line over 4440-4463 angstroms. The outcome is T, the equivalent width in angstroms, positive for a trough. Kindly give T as 0.3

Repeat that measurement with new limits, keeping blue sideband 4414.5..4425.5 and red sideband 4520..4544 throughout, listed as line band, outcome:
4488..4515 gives -1.40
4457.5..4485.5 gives -2.27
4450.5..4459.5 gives 0.95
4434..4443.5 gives -0.32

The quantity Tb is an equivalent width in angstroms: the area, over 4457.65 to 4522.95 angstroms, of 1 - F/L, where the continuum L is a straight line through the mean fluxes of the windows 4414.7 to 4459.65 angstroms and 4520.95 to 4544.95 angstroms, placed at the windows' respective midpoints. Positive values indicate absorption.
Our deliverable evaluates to -4.2 angstroms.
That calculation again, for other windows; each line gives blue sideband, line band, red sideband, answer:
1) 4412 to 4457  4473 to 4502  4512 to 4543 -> -1.44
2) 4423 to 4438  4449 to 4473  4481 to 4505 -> 0.68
